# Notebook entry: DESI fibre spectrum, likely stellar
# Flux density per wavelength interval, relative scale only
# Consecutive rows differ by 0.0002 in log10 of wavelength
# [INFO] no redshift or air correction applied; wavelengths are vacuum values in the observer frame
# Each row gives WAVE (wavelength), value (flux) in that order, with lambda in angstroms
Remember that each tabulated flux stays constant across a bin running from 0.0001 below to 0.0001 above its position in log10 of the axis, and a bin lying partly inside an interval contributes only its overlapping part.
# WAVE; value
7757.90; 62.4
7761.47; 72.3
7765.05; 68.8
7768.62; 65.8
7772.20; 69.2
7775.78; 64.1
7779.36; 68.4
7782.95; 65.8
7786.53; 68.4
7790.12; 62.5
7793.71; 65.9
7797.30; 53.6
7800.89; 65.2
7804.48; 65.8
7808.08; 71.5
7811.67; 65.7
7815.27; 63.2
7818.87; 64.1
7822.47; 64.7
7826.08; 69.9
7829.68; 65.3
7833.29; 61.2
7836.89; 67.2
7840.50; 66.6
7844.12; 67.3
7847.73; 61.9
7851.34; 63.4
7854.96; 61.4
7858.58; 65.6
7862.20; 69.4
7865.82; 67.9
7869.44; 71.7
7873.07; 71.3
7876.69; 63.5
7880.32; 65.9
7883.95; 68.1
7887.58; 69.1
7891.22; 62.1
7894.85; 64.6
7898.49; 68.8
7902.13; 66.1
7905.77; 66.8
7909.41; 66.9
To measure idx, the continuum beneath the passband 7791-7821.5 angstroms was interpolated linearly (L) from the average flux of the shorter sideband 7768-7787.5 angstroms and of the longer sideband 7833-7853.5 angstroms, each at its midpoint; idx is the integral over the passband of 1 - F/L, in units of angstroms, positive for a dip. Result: 0.8 angstroms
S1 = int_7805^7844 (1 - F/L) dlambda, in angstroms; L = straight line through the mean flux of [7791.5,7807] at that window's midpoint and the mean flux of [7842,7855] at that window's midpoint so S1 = -1.6 angstroms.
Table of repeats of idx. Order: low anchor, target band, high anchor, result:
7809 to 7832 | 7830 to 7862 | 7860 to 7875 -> 1.57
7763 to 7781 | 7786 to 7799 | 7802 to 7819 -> 0.91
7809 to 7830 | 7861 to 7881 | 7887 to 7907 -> -0.74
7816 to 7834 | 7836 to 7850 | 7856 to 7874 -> 0.25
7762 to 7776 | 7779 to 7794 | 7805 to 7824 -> 0.23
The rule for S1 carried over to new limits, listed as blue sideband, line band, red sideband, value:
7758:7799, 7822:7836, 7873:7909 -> 0.1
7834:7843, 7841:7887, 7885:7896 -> -0.5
